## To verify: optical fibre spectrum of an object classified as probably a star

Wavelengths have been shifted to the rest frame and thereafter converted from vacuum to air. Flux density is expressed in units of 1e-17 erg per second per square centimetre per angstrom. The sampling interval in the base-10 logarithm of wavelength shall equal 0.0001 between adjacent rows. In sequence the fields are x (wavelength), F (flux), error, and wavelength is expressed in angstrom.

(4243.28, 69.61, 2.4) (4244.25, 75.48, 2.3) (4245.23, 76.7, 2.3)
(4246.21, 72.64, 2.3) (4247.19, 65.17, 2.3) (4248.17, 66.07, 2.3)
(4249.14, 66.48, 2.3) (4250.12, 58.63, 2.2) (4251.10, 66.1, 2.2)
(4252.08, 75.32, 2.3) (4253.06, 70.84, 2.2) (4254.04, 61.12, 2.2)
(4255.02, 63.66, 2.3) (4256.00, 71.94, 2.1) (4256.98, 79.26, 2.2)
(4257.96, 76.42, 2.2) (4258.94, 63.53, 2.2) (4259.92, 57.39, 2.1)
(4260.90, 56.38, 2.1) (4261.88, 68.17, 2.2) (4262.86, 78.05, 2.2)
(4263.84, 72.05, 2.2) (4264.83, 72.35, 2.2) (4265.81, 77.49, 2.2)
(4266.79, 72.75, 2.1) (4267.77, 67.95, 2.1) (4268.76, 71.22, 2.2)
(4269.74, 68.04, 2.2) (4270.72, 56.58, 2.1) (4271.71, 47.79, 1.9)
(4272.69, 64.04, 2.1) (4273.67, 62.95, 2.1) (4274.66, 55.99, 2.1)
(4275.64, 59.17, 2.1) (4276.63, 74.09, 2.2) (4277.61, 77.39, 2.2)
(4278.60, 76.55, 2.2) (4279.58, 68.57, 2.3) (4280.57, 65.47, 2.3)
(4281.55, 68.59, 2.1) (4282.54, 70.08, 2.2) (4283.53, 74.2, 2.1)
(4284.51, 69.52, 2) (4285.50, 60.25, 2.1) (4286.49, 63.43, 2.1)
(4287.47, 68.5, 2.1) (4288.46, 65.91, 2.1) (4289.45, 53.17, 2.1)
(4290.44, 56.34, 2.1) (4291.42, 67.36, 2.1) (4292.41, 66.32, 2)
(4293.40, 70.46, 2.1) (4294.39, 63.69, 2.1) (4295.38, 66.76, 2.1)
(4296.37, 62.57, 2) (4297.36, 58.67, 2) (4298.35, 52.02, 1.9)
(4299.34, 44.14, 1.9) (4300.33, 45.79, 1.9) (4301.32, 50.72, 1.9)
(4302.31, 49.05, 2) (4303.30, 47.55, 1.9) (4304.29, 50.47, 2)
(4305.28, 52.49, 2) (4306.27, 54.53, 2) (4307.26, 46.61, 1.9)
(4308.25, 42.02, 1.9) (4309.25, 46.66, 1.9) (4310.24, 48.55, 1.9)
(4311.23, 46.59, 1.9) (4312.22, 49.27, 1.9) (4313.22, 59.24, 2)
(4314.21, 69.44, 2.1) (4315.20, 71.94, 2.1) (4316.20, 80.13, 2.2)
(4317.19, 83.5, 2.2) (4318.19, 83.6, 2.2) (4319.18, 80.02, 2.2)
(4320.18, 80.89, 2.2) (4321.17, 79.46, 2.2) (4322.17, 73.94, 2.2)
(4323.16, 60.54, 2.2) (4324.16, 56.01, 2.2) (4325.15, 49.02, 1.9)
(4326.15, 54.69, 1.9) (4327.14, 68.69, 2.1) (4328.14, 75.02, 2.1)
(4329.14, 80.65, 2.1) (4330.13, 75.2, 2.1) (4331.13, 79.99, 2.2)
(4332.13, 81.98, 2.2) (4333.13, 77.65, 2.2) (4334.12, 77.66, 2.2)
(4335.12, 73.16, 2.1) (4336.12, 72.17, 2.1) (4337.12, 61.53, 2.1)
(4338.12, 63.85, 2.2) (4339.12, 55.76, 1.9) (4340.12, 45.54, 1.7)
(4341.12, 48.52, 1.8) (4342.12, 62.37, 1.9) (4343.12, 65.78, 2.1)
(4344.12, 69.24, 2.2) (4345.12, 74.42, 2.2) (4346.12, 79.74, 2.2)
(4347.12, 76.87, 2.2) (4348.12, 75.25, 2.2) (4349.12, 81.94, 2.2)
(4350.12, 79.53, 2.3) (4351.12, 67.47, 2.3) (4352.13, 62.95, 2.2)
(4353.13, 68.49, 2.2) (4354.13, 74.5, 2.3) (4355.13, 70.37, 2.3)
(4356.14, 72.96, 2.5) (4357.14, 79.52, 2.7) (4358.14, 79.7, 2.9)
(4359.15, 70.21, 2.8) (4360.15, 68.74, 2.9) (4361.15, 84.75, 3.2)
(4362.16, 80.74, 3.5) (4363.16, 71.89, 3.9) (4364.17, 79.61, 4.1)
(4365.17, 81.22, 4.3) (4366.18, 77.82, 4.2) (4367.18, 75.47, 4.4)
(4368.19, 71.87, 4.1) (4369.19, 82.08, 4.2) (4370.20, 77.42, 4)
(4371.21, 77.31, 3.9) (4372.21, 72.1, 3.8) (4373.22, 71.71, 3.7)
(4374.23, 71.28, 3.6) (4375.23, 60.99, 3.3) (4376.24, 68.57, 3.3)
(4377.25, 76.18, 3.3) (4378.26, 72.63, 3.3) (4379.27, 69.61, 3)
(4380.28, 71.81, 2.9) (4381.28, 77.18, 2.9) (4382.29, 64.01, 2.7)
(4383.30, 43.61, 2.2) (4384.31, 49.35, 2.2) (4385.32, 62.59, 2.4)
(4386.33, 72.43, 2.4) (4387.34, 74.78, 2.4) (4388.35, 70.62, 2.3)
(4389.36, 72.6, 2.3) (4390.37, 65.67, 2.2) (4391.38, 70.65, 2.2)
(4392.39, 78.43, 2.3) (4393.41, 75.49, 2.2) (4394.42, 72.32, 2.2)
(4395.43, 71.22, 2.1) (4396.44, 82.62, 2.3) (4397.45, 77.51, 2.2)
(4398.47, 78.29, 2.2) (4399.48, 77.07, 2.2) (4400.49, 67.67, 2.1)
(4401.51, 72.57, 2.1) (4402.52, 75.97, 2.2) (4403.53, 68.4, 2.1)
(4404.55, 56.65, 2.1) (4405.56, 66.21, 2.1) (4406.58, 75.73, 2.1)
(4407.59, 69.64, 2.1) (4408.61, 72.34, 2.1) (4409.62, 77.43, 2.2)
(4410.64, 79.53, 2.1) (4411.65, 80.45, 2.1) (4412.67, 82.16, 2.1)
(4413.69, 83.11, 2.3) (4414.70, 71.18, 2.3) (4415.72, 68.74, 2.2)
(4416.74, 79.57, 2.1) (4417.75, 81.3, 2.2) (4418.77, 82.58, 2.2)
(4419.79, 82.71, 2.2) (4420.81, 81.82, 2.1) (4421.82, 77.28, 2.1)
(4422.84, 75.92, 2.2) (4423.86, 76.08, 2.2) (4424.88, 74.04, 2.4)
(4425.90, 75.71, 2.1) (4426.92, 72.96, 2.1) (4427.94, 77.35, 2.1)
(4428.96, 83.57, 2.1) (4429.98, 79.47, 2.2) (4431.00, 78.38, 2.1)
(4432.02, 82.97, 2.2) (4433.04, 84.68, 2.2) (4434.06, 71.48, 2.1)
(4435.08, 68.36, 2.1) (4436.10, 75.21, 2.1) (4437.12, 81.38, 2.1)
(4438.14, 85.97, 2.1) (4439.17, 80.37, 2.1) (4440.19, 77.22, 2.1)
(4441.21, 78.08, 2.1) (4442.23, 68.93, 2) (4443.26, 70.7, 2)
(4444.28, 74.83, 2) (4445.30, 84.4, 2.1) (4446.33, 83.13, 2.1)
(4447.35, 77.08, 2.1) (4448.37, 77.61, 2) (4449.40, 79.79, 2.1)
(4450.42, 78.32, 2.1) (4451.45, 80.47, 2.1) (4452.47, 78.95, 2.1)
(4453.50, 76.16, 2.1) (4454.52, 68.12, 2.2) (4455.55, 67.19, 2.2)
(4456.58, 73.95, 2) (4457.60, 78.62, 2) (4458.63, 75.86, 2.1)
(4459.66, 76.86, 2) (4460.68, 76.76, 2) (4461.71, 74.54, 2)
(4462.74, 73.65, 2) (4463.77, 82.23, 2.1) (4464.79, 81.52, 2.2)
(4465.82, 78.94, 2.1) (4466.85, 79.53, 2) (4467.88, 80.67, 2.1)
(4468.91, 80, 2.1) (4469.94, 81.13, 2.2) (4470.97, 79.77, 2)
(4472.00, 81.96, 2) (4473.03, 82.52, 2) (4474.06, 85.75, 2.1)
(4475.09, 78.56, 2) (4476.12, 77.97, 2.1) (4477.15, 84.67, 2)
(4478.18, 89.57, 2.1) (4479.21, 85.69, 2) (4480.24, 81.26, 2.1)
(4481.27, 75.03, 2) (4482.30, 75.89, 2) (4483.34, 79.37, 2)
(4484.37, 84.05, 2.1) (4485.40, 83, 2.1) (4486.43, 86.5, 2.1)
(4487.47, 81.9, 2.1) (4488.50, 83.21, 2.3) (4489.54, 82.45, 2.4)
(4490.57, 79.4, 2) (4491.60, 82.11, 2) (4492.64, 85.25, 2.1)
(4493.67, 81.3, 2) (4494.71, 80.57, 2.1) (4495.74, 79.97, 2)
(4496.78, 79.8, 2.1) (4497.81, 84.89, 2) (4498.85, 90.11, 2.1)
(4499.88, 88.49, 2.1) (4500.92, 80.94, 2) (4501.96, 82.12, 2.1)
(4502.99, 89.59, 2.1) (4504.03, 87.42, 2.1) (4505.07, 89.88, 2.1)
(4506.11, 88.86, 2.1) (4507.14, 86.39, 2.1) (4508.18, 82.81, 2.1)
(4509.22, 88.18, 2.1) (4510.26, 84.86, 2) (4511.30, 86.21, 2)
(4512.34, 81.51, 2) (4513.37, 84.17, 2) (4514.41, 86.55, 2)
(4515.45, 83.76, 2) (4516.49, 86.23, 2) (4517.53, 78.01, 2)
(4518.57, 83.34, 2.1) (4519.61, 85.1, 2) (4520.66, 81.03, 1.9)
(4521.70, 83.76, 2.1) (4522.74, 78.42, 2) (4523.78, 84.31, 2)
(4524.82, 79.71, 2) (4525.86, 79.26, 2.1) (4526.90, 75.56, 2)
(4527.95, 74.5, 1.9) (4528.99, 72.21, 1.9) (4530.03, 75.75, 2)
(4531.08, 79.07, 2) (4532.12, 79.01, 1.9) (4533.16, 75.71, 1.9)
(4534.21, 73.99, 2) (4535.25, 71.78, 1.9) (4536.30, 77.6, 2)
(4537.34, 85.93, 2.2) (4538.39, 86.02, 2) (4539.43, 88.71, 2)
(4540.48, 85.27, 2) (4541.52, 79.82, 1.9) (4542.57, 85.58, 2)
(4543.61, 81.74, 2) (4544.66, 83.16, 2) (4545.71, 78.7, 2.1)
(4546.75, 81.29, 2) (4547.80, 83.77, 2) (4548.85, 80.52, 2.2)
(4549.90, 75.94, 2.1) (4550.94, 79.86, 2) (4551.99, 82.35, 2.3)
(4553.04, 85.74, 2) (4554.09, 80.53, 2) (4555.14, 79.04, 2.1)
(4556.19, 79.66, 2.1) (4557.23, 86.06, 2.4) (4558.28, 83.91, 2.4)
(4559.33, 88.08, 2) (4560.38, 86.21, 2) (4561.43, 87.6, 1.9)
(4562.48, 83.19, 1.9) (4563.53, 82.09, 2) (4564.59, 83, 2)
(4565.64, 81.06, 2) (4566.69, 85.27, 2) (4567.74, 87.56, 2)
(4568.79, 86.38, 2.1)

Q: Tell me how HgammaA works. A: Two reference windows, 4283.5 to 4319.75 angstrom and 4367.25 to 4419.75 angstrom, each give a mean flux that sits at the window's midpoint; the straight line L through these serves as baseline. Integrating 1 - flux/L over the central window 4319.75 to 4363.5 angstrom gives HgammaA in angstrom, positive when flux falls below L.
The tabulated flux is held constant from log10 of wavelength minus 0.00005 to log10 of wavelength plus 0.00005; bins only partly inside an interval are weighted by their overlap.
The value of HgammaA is -3.5 angstrom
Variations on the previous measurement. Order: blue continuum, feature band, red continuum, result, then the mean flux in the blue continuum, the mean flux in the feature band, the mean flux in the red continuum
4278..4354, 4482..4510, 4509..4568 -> -1.9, 64.9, 83.9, 81.8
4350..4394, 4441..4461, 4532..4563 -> 0.0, 71.9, 76.3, 81.9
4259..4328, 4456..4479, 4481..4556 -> -0.6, 63.2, 79.8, 82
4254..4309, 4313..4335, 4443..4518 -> -2.0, 62.9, 72.9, 81.3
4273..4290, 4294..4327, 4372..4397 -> 3.9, 66.6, 59.5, 69.5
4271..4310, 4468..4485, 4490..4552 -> -0.8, 59.9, 81.5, 82.1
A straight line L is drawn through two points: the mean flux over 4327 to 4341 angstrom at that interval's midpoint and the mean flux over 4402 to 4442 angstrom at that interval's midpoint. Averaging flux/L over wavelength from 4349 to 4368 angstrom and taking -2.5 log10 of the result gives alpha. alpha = -0.045 mag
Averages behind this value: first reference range 70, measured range 75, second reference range 76.7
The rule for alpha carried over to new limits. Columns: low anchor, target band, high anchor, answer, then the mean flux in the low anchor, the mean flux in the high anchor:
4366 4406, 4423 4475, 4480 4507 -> 0.00 mag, 71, 83.3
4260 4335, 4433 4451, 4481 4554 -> -0.02 mag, 64.6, 82.1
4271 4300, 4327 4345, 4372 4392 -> -0.04 mag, 63.8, 67.9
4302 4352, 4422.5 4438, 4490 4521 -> -0.01 mag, 65.8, 84.3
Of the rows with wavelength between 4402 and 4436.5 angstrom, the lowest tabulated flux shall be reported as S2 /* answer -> 56.65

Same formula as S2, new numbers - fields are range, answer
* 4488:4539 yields 71.78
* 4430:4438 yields 68.36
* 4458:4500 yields 73.65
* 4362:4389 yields 43.61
